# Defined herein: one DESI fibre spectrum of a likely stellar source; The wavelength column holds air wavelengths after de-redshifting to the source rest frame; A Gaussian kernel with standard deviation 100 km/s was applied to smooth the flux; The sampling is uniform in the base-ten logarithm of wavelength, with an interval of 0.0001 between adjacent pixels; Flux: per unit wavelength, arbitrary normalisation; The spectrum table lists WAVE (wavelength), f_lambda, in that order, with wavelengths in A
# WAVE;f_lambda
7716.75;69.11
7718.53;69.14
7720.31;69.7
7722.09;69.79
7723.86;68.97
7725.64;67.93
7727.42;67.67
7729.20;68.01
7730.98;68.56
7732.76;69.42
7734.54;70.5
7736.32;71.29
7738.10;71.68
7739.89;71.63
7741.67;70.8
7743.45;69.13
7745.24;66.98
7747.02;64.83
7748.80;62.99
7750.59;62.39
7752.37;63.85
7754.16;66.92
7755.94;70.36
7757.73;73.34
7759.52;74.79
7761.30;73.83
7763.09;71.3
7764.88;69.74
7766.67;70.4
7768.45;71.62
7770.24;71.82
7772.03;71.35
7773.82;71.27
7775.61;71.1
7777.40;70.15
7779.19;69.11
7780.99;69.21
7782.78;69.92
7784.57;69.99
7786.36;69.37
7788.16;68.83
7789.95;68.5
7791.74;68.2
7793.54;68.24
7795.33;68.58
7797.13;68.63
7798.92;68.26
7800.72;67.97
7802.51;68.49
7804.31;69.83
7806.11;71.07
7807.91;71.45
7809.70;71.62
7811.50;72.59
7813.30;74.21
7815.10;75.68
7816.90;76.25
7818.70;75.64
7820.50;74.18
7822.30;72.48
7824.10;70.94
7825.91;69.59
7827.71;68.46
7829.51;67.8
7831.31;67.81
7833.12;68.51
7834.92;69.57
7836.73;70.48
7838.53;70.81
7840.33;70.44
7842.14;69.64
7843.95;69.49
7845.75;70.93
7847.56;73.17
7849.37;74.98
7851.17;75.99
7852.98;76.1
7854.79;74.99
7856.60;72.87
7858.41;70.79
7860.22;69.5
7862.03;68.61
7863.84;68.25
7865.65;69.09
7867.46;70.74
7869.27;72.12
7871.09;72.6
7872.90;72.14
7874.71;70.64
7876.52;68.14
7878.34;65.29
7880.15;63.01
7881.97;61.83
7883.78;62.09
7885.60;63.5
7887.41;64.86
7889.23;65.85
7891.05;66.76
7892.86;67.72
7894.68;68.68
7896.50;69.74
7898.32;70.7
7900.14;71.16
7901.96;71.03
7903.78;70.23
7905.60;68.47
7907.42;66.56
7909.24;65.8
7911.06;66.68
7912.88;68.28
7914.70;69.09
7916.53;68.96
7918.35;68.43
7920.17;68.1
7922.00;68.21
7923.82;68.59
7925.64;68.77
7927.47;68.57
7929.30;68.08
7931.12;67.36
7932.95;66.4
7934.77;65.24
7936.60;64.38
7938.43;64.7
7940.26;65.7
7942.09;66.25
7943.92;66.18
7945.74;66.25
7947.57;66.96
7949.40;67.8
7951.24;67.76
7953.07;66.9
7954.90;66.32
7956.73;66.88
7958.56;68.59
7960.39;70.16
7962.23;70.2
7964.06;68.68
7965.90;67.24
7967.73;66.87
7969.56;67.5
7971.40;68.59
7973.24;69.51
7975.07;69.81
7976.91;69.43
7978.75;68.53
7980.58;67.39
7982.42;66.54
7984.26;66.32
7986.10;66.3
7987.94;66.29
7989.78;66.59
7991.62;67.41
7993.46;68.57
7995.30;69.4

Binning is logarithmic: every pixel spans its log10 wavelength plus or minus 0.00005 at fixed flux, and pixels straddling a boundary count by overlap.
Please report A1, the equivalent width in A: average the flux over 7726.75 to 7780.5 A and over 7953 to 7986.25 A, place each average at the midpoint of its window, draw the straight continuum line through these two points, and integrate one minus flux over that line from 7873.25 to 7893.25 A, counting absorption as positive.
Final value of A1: 0.9 A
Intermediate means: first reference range 69.6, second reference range 68.1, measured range 65.6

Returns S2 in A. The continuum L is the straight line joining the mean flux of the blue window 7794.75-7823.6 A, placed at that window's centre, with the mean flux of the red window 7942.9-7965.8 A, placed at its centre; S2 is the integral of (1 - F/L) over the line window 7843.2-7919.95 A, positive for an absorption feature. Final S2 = 0.6 A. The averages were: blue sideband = 71.7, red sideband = 67.7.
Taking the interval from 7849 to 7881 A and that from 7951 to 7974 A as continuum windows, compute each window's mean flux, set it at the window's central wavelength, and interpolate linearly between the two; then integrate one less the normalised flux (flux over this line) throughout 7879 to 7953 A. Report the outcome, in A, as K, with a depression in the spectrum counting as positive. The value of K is 2.4 A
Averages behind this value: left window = 70.8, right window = 68.1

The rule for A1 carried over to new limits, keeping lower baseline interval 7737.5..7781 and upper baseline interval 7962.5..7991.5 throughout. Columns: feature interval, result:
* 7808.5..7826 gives -1.1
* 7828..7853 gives -0.7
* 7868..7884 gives 0.2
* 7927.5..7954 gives 0.6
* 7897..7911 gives -0.1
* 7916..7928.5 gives -0.1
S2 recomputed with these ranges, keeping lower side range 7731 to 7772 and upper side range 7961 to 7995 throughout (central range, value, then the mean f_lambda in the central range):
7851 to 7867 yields -0.7 A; 71.6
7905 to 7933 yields 0.2 A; 67.9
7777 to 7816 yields -0.4 A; 70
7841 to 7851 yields -0.4 A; 71.9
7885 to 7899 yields 0.3 A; 67.3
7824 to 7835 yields 0.0 A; 68.7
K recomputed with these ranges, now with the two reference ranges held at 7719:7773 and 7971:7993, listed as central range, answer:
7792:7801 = 0.1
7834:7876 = -1.7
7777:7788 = -0.1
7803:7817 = -0.7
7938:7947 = 0.3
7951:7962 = 0.0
